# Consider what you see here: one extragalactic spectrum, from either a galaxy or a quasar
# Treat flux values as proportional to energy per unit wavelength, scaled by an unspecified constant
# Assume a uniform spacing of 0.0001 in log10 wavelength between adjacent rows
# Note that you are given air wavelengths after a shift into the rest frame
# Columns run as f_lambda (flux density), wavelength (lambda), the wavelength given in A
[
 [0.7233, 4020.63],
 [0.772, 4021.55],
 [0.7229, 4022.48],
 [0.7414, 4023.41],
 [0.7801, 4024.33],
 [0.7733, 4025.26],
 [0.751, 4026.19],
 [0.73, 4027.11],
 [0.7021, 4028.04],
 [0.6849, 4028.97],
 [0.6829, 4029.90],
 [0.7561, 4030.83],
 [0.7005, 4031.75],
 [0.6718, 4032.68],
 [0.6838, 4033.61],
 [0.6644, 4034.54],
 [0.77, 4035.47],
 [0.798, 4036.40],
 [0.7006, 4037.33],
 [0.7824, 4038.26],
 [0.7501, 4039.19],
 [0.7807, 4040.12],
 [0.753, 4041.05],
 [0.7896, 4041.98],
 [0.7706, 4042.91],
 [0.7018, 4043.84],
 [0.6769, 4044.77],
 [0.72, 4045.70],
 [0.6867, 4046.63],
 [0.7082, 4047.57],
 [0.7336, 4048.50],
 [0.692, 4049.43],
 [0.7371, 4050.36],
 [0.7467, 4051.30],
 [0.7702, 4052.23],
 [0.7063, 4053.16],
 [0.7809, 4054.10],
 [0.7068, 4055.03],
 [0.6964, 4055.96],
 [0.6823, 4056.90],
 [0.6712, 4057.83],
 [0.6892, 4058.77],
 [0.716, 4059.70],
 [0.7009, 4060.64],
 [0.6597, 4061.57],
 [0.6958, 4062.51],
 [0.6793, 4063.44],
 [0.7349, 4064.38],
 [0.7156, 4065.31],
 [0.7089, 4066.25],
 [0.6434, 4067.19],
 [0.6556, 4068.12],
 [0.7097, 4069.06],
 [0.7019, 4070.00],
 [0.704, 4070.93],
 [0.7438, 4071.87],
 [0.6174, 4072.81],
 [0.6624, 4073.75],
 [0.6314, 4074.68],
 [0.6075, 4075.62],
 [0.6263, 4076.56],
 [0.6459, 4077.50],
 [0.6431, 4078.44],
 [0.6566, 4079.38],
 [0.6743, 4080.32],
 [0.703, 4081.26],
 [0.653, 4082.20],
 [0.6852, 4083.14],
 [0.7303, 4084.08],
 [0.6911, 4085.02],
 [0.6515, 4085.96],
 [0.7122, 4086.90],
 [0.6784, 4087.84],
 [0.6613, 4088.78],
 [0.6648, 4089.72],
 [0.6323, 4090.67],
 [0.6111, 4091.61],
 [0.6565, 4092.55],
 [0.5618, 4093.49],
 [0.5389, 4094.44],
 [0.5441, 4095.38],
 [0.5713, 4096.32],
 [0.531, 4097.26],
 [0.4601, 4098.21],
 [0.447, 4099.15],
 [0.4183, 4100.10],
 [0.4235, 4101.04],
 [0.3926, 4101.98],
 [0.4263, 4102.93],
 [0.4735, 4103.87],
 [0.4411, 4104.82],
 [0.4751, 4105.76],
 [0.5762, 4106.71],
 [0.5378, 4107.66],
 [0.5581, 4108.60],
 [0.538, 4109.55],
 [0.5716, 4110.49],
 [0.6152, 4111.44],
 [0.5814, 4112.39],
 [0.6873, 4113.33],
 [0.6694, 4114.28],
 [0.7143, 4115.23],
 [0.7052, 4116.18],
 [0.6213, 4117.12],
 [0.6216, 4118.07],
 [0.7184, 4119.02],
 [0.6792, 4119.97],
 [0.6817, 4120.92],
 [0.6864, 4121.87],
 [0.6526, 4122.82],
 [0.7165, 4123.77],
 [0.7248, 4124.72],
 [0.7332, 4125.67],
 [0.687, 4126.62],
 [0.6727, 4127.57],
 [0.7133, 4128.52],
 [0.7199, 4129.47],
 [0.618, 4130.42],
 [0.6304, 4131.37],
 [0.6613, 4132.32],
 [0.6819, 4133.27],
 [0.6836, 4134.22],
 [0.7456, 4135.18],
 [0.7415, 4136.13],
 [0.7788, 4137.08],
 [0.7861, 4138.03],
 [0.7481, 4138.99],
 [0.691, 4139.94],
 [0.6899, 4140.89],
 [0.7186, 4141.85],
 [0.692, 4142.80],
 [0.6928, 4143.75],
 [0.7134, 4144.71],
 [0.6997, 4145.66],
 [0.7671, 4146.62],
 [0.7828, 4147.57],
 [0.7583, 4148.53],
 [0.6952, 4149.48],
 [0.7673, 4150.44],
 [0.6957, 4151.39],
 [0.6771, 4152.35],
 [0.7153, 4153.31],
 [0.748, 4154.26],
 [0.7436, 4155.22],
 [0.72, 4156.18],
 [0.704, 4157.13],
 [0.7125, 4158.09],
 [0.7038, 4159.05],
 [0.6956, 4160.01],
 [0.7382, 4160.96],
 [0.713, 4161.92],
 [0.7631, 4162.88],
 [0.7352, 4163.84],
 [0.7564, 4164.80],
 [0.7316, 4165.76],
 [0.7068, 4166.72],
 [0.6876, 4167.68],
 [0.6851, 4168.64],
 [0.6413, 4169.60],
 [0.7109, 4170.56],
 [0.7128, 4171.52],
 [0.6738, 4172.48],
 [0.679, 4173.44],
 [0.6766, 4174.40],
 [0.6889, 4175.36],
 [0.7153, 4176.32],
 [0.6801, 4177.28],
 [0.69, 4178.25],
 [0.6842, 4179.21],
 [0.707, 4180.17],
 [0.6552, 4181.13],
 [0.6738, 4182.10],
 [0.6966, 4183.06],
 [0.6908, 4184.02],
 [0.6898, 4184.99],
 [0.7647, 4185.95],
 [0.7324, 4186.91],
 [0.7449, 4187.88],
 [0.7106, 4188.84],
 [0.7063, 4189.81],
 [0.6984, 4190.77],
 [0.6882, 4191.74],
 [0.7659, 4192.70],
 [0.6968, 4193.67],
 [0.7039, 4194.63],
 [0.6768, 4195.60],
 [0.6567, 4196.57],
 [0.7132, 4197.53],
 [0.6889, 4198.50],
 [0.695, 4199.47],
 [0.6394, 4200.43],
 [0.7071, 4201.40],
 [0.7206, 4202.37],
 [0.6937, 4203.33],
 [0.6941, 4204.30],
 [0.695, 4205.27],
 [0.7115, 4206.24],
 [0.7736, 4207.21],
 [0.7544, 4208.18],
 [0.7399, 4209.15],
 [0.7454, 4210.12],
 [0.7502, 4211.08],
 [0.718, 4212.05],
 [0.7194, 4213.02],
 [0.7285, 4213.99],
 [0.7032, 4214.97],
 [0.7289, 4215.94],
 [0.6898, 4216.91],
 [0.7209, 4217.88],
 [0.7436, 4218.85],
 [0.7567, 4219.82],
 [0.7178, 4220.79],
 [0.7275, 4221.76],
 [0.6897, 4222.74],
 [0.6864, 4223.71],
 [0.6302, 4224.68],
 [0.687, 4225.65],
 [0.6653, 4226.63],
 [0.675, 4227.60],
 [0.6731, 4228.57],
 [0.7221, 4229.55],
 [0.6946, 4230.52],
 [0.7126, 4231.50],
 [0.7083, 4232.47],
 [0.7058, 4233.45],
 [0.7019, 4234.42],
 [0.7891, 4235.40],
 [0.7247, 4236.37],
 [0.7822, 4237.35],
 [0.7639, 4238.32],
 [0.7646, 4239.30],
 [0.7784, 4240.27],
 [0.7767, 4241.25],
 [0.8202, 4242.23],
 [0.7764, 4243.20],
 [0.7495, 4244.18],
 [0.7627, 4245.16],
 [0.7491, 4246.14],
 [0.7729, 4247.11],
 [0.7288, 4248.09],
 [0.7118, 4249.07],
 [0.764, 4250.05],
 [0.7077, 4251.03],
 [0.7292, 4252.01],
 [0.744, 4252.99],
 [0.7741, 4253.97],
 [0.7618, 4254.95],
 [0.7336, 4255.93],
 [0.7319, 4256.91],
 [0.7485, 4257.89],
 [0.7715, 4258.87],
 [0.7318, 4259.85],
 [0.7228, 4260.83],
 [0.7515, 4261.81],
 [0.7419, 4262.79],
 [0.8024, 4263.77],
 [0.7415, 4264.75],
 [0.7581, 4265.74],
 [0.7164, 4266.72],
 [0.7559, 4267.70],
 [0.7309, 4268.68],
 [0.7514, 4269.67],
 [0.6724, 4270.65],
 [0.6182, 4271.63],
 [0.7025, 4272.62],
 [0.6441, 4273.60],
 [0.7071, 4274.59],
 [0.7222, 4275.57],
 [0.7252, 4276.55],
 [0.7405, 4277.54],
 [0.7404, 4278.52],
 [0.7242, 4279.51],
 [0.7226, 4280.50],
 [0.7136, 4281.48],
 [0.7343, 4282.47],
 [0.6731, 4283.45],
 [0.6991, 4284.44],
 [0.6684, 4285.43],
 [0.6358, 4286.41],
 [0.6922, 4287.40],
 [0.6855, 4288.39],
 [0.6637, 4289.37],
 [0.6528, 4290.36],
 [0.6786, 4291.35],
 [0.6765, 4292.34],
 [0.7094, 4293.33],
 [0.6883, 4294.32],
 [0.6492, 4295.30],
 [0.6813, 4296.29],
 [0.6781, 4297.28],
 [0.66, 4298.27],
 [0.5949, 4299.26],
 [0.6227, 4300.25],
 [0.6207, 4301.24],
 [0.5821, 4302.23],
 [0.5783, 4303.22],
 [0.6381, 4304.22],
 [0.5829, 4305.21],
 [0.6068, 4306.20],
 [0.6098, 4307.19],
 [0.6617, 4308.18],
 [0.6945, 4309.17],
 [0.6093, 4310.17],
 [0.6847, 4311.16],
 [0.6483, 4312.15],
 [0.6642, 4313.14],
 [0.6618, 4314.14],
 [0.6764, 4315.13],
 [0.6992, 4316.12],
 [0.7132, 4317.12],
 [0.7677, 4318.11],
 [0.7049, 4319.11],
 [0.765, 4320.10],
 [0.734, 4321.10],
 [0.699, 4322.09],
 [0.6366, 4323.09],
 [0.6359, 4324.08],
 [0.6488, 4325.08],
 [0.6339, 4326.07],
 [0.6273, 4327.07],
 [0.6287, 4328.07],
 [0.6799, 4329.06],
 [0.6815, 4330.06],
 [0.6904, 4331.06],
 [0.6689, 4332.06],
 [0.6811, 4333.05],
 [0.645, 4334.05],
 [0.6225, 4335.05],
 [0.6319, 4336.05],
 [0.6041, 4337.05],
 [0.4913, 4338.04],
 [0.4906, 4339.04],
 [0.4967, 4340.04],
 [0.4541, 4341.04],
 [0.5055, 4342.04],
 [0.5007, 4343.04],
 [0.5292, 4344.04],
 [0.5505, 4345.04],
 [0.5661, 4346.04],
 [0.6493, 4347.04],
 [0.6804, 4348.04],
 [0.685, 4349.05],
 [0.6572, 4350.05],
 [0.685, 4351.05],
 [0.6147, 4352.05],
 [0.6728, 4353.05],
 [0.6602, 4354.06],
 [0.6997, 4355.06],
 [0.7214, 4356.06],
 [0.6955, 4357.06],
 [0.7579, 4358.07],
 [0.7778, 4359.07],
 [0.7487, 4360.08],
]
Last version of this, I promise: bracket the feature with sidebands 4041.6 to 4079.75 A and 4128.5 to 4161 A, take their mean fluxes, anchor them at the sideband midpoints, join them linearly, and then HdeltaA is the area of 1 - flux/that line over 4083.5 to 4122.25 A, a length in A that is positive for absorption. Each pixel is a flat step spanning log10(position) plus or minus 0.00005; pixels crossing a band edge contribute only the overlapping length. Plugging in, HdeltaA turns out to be 6.4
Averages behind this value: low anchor 0.696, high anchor 0.715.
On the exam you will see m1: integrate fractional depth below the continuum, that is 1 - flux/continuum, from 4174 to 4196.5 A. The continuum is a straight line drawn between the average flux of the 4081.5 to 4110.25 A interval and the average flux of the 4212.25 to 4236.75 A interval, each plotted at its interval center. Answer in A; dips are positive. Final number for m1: -1.2 A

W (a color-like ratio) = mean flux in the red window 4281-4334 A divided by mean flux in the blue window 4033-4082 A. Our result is 0.9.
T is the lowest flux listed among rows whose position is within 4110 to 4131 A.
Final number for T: 0.5716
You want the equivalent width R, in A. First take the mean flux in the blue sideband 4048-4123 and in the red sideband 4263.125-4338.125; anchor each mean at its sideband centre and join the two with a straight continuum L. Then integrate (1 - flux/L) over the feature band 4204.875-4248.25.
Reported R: -4.4 A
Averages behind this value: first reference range 0.637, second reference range 0.675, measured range 0.729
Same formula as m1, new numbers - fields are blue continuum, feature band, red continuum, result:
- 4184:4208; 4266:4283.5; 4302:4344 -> -1.4 A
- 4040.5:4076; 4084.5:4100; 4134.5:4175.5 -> 2.4 A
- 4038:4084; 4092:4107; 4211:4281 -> 4.5 A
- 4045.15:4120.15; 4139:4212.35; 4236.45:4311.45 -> -4.3 A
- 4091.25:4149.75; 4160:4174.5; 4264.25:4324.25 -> -1.4 A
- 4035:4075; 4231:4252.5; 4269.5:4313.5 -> -2.3 A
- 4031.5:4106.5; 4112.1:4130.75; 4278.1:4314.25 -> -0.7 A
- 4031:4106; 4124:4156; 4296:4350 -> -3.1 A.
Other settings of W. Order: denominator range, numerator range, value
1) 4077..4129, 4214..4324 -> 1.15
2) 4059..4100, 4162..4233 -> 1.09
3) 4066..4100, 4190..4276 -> 1.14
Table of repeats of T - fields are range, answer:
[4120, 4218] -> 0.618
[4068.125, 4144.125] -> 0.3926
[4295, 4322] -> 0.5783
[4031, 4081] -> 0.6075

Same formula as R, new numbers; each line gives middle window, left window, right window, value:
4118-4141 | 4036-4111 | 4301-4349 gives -2.0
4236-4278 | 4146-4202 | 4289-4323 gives -3.8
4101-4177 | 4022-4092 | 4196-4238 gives 3.4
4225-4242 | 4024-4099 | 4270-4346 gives -1.6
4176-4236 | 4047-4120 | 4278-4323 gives -4.6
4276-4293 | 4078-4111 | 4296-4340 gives -1.6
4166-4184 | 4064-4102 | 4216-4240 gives -0.1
